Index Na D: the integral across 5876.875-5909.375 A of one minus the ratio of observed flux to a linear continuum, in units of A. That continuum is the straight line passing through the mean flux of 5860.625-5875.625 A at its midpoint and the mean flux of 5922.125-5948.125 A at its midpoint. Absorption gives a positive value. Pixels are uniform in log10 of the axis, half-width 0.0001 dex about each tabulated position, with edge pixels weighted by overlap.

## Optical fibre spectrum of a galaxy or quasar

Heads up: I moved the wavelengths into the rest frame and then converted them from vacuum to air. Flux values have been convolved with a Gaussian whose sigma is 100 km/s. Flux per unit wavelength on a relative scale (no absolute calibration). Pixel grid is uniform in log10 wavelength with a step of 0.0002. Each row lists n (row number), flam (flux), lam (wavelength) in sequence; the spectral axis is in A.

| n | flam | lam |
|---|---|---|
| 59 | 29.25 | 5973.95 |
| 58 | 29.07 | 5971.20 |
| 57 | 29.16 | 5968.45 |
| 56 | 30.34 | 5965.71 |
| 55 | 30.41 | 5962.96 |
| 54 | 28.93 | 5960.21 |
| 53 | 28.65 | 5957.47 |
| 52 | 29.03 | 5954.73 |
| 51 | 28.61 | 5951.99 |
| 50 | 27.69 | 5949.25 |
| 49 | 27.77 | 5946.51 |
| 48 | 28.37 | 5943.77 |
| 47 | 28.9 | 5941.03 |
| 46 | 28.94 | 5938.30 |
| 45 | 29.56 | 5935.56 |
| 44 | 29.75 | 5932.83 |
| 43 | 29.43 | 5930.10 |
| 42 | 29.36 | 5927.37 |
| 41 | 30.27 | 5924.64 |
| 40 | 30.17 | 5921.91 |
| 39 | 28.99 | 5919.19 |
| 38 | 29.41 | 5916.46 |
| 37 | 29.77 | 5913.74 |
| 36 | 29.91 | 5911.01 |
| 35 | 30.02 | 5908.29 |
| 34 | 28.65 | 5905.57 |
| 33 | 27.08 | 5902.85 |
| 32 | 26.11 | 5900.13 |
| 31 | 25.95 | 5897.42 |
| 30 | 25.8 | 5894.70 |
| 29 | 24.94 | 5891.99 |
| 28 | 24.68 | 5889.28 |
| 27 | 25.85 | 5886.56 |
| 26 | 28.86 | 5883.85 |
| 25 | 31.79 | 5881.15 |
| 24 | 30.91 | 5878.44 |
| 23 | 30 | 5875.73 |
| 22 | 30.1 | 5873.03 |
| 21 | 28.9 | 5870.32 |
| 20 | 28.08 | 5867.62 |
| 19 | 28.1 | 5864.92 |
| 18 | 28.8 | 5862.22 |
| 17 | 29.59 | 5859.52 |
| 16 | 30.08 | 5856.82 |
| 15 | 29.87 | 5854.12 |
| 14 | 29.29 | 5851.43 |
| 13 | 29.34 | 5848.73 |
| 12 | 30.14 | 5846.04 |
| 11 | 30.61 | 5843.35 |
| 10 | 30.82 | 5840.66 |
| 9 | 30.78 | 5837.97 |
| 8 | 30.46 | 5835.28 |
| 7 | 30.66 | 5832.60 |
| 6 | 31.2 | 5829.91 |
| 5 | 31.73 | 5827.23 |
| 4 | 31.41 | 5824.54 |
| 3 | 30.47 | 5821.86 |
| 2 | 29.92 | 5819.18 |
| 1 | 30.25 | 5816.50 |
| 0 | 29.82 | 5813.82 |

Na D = 1.6 A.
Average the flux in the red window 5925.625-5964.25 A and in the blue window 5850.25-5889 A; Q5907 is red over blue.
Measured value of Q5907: 1.0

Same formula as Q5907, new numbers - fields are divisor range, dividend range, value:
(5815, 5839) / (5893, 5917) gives 0.91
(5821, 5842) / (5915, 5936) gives 0.96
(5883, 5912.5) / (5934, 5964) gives 1.06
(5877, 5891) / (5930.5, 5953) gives 1.01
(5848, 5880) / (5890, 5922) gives 0.95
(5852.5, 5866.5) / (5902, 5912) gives 0.99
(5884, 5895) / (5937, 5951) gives 1.10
